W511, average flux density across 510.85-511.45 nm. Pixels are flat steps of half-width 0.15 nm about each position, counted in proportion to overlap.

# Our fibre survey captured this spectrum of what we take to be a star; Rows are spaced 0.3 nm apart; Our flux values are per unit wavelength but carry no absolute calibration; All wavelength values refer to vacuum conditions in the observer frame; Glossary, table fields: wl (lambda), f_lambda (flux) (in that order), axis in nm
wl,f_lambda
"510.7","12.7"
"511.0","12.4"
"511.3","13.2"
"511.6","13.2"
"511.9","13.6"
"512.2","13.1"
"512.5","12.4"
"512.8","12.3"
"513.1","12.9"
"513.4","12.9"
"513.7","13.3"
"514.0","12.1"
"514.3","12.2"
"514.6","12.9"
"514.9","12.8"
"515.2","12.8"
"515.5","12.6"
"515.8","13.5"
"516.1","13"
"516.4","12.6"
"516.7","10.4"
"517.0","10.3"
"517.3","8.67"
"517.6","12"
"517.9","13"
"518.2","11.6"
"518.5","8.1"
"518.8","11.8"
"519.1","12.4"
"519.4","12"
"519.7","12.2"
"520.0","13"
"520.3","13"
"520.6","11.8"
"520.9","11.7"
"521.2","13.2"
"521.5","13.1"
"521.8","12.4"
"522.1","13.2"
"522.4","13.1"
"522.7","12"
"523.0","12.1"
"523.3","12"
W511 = 12.8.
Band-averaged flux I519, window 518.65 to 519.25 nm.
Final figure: 12.1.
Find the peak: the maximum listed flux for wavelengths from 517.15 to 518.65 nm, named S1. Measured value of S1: 13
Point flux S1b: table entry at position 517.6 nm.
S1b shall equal 12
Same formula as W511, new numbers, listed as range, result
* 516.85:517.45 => 9.48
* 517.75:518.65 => 10.9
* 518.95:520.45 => 12.5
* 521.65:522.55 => 12.9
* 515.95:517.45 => 11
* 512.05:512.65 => 12.8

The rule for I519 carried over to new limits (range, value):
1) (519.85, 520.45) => 13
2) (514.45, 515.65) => 12.8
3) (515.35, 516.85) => 12.4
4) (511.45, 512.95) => 12.9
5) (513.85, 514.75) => 12.4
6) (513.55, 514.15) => 12.7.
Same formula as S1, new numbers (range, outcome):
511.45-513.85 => 13.6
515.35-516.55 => 13.5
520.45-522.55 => 13.2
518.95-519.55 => 12.4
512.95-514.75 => 13.3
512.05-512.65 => 13.1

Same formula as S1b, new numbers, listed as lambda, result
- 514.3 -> 12.2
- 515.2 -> 12.8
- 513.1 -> 12.9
